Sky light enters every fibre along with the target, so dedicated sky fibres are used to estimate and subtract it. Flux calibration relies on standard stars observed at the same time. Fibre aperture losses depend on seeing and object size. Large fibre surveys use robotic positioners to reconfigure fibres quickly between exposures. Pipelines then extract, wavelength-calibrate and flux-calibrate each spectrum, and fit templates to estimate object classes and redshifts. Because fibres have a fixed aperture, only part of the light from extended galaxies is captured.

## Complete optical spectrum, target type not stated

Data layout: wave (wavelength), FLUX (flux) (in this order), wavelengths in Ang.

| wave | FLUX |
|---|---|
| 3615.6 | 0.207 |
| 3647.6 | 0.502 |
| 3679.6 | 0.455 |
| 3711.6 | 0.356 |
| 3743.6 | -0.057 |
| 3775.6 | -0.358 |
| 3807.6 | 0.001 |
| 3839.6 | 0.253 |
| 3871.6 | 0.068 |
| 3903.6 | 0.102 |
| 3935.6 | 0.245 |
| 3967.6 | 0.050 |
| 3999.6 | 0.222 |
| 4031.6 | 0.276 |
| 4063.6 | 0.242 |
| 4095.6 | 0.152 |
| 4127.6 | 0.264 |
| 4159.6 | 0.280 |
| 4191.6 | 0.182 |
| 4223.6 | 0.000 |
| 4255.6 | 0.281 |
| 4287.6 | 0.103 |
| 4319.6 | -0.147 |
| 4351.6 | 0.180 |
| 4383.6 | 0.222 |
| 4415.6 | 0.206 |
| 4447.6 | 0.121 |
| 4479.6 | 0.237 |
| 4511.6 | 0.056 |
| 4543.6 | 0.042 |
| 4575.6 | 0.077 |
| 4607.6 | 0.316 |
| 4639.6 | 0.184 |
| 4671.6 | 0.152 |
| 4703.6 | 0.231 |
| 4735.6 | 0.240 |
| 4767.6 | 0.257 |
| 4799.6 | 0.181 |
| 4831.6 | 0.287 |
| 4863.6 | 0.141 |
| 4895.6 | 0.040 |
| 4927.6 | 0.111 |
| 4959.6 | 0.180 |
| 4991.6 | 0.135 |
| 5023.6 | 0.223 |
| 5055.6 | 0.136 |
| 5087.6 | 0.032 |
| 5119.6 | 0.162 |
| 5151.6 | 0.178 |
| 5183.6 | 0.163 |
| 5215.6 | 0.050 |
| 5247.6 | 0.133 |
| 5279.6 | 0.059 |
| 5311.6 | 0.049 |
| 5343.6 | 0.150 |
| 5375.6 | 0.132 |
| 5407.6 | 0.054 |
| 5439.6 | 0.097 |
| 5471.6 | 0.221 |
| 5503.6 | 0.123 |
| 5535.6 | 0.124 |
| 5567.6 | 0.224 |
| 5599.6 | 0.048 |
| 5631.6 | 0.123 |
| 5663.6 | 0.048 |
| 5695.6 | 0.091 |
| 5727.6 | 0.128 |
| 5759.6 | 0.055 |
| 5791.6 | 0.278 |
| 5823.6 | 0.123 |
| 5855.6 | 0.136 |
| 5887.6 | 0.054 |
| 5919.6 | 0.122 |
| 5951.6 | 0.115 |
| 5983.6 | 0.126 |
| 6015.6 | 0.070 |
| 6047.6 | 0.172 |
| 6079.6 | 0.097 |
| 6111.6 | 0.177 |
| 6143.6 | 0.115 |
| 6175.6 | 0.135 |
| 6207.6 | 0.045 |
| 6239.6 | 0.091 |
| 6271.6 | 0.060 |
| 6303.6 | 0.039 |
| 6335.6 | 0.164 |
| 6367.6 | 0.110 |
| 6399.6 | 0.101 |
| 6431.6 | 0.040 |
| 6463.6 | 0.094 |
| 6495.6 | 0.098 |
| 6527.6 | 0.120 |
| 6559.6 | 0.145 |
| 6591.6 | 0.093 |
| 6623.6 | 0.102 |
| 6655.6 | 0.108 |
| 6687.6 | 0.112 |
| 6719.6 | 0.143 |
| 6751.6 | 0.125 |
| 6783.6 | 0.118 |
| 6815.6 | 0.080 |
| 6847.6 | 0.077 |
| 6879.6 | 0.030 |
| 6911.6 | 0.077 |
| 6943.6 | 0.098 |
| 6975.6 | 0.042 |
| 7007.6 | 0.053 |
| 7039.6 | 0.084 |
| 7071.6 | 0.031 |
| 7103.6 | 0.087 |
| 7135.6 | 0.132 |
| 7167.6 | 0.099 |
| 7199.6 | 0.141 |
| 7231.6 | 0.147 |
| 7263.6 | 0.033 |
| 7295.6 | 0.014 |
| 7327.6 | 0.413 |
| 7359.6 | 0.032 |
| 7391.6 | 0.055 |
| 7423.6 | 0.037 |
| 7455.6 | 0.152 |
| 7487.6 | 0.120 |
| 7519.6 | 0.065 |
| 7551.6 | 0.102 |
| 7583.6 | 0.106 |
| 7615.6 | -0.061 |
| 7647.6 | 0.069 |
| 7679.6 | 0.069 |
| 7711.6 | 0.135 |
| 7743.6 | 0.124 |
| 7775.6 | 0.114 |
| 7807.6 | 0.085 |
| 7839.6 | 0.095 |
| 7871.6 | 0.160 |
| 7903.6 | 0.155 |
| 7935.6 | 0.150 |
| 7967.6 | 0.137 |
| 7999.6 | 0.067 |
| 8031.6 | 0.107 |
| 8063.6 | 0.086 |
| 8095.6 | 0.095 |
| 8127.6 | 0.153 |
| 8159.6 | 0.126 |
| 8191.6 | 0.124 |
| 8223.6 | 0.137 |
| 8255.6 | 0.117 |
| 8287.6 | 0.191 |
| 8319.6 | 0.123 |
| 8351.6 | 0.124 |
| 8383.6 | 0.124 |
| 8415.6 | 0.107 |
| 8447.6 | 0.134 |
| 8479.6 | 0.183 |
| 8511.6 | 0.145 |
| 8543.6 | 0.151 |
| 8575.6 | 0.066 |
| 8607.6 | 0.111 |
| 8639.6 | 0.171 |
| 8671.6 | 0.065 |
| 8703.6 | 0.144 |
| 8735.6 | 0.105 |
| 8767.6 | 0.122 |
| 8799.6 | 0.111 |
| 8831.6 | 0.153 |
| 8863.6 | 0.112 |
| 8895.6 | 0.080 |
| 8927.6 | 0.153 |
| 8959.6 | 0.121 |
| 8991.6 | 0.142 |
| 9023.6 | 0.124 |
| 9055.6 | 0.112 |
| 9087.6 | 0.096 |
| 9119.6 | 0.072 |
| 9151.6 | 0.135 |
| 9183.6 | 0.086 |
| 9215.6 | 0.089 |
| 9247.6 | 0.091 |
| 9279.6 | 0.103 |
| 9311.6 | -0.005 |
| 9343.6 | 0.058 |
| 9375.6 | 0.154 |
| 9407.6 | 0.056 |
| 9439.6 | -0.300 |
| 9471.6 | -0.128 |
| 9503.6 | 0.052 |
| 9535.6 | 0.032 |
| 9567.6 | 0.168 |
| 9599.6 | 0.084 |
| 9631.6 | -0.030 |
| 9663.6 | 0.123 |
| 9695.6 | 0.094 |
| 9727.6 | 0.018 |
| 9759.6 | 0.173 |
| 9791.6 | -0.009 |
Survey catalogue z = 0.968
